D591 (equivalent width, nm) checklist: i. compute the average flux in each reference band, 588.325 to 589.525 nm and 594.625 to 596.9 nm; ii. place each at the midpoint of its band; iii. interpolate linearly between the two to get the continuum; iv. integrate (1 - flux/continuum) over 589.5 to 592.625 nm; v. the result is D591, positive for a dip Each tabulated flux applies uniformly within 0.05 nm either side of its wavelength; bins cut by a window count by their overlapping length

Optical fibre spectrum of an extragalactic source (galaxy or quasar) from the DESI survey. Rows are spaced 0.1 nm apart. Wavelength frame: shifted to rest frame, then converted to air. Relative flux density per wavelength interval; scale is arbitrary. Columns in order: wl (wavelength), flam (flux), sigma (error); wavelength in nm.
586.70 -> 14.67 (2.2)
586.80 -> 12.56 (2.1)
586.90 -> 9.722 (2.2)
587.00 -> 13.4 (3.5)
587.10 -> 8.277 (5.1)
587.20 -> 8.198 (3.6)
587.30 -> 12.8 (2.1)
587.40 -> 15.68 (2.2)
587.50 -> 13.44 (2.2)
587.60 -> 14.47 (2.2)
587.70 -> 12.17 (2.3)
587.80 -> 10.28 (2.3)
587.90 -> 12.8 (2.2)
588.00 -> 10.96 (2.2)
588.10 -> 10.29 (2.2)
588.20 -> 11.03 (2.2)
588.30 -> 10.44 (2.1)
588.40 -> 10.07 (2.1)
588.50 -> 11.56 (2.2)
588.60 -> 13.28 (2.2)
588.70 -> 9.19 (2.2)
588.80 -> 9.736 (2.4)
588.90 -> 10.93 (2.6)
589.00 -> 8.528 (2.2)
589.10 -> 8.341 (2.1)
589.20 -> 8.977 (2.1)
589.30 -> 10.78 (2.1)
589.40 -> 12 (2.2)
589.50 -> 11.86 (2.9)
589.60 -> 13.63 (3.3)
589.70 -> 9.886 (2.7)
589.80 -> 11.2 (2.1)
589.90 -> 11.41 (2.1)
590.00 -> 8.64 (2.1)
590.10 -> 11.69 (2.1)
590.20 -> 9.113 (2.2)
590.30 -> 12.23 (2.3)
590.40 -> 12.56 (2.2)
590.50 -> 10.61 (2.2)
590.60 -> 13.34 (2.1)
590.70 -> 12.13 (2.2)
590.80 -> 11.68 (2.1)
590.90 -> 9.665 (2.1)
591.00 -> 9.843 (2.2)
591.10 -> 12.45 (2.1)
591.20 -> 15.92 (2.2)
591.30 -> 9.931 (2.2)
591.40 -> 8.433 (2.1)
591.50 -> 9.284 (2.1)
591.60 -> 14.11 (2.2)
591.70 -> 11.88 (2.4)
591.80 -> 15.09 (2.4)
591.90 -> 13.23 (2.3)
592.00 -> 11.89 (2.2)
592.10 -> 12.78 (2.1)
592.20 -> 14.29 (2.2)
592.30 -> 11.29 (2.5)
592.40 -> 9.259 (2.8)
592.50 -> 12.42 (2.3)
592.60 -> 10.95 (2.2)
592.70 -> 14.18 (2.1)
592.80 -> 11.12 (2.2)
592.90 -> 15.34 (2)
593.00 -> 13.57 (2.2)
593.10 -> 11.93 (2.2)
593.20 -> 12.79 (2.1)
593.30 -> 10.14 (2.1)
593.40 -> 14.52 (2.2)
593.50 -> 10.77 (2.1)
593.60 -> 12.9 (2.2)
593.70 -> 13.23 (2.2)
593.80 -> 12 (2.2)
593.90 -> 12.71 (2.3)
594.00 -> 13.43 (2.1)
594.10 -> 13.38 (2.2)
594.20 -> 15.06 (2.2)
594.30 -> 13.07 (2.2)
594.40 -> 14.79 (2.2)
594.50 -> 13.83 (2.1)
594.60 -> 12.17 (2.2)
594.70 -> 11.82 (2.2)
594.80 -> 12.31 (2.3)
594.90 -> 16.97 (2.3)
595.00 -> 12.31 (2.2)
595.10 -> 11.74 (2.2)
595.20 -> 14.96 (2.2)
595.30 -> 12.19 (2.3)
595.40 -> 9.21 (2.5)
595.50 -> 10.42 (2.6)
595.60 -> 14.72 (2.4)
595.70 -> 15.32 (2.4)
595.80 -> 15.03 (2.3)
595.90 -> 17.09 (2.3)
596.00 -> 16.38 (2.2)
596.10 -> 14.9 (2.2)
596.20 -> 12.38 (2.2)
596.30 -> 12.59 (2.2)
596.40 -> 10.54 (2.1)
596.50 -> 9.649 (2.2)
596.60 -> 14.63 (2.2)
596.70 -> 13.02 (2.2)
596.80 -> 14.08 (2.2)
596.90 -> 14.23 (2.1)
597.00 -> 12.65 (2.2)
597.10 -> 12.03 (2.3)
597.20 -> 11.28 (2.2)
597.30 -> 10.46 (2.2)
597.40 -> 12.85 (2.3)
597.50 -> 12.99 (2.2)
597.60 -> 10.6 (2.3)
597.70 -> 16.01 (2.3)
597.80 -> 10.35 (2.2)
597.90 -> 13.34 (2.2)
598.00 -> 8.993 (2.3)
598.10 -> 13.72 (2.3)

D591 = -0.09 nm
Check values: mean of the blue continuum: 10.4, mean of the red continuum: 13.3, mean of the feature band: 11.6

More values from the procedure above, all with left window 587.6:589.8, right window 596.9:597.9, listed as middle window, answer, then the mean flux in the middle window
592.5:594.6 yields -0.23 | 13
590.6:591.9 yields -0.06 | 11.8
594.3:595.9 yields -0.18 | 13.3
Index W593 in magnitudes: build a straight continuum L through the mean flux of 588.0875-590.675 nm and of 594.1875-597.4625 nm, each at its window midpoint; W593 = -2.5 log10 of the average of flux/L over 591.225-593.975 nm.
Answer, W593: -0.02 mag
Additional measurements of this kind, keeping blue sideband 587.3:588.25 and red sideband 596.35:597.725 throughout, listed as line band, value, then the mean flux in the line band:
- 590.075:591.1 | 0.097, 11.3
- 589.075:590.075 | 0.153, 10.8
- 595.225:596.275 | -0.111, 13.8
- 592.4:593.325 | 0.002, 12.4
